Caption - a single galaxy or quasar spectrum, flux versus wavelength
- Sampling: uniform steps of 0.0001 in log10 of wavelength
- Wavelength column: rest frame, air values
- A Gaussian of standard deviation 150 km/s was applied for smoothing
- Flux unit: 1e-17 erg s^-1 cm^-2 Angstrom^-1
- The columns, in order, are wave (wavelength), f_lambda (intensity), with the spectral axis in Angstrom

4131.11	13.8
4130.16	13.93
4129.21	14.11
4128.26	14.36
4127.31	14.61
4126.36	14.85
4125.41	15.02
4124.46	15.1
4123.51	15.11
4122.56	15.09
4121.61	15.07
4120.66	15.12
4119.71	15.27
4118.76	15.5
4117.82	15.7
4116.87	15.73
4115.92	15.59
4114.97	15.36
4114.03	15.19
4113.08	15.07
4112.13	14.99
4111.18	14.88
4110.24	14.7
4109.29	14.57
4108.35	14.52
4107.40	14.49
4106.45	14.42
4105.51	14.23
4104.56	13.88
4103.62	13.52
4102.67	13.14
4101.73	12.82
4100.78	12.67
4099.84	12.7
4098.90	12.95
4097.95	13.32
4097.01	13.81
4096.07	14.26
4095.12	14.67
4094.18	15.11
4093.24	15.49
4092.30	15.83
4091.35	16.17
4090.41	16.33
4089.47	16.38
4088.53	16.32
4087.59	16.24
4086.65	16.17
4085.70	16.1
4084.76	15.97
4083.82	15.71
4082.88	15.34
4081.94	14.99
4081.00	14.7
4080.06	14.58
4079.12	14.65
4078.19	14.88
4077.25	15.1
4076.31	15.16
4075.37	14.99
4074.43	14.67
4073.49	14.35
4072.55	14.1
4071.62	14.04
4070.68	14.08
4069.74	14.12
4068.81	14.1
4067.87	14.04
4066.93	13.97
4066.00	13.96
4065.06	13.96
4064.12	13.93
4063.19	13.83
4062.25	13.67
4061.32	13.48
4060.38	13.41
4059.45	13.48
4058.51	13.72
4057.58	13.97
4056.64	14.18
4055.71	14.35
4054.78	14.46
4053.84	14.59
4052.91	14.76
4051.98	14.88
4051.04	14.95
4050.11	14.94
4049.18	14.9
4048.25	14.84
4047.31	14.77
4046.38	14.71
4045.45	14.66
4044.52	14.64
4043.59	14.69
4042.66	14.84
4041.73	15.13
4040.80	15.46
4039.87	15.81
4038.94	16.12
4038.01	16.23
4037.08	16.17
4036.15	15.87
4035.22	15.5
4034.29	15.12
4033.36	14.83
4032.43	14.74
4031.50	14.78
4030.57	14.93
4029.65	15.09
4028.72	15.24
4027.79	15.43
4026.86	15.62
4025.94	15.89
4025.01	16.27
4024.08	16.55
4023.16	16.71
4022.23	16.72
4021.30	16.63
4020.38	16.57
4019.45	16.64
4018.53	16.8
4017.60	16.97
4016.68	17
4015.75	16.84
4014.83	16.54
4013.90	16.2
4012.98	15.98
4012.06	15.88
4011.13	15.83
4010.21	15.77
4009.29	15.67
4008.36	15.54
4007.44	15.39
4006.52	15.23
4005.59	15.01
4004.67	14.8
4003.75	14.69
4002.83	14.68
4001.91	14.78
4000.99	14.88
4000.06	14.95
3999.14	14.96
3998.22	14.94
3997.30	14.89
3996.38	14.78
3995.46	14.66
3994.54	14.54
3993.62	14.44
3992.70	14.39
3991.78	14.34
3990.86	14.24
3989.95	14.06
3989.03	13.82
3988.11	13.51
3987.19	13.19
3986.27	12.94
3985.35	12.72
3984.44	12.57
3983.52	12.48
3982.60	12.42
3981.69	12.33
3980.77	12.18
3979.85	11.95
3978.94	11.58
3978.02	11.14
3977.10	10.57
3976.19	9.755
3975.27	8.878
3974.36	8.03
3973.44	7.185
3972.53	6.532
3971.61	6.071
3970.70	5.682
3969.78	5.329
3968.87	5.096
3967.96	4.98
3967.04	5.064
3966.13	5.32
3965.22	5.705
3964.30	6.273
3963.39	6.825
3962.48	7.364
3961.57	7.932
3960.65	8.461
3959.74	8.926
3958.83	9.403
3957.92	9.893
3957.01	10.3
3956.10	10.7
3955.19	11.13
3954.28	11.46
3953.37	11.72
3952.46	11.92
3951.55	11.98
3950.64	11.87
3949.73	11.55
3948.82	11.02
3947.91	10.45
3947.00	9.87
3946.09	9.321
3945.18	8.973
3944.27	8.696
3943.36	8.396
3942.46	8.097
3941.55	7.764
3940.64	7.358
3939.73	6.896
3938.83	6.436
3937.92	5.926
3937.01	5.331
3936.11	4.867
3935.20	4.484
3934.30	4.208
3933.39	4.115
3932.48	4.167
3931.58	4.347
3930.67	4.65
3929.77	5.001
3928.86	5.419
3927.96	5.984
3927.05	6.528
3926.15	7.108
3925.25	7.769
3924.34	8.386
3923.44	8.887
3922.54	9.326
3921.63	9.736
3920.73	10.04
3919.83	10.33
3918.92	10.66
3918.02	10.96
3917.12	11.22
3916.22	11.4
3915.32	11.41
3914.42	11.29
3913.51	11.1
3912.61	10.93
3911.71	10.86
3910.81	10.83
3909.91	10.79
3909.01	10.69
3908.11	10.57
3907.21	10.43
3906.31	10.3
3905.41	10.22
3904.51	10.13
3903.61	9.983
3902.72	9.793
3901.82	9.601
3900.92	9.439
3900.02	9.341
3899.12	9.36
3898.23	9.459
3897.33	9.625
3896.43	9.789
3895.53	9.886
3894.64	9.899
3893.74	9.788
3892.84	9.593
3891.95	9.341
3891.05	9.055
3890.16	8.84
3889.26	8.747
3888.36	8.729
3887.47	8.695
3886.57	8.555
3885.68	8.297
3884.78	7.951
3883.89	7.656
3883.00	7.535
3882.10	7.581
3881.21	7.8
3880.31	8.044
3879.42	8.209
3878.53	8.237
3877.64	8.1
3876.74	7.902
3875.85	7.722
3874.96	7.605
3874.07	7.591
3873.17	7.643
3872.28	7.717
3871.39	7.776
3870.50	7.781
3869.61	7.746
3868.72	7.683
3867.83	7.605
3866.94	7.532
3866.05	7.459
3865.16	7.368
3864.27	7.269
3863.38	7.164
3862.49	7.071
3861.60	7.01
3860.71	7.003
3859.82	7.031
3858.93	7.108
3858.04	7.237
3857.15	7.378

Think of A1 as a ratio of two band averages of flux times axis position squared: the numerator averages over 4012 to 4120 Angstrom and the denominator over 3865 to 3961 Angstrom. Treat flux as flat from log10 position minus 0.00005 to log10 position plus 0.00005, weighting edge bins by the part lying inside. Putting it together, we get 1.8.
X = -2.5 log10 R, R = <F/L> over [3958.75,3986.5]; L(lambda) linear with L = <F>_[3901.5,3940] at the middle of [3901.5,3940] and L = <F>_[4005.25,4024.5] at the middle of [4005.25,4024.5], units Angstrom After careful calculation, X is 0.420 mag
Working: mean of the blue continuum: 8.44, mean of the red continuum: 16.2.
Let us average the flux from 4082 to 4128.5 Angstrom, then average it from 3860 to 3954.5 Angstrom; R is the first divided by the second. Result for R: 1.7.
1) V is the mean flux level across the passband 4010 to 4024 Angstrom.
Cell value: 16.5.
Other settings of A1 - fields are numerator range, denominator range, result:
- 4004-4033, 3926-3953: 2.22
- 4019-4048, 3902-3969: 1.89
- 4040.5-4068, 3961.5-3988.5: 1.65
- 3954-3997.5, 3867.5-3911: 1.21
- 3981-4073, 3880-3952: 1.79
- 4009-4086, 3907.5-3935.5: 1.89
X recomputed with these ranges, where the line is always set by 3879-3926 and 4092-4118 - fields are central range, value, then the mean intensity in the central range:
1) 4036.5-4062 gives -0.13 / 14.7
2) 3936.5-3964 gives 0.17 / 9.18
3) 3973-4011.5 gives -0.15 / 13.4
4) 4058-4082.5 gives -0.05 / 14.2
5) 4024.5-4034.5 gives -0.21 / 15.3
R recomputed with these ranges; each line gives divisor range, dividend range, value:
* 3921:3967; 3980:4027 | 1.89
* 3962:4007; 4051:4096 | 1.30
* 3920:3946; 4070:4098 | 2.22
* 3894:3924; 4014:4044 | 1.55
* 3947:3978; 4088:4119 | 1.70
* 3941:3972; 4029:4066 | 1.71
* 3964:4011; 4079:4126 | 1.25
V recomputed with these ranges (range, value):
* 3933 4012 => 10.7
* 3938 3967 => 9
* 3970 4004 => 12.4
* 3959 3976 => 6.74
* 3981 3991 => 13.1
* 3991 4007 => 14.7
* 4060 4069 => 13.8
